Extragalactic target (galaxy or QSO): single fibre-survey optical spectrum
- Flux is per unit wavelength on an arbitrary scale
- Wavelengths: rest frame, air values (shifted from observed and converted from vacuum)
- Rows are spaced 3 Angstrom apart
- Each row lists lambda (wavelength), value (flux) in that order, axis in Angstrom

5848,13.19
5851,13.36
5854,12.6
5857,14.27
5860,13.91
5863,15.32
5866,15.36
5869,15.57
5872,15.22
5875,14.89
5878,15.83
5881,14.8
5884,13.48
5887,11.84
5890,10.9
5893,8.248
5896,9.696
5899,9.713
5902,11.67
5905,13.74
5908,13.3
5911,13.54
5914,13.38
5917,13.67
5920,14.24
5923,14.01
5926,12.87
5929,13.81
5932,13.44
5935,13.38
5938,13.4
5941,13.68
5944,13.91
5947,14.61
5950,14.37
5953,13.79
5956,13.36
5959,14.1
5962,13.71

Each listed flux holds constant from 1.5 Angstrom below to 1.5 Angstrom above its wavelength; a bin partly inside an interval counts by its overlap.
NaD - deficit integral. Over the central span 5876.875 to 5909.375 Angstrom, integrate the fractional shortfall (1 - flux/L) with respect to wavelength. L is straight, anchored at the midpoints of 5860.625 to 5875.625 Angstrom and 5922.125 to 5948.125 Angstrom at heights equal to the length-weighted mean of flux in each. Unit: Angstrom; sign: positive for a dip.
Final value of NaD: 5.7 Angstrom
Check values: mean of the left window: 15.2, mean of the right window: 13.7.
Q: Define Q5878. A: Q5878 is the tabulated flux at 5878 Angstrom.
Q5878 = 15.83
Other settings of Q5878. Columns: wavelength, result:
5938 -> 13.4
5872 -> 15.22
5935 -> 13.38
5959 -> 14.1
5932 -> 13.44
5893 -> 8.248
